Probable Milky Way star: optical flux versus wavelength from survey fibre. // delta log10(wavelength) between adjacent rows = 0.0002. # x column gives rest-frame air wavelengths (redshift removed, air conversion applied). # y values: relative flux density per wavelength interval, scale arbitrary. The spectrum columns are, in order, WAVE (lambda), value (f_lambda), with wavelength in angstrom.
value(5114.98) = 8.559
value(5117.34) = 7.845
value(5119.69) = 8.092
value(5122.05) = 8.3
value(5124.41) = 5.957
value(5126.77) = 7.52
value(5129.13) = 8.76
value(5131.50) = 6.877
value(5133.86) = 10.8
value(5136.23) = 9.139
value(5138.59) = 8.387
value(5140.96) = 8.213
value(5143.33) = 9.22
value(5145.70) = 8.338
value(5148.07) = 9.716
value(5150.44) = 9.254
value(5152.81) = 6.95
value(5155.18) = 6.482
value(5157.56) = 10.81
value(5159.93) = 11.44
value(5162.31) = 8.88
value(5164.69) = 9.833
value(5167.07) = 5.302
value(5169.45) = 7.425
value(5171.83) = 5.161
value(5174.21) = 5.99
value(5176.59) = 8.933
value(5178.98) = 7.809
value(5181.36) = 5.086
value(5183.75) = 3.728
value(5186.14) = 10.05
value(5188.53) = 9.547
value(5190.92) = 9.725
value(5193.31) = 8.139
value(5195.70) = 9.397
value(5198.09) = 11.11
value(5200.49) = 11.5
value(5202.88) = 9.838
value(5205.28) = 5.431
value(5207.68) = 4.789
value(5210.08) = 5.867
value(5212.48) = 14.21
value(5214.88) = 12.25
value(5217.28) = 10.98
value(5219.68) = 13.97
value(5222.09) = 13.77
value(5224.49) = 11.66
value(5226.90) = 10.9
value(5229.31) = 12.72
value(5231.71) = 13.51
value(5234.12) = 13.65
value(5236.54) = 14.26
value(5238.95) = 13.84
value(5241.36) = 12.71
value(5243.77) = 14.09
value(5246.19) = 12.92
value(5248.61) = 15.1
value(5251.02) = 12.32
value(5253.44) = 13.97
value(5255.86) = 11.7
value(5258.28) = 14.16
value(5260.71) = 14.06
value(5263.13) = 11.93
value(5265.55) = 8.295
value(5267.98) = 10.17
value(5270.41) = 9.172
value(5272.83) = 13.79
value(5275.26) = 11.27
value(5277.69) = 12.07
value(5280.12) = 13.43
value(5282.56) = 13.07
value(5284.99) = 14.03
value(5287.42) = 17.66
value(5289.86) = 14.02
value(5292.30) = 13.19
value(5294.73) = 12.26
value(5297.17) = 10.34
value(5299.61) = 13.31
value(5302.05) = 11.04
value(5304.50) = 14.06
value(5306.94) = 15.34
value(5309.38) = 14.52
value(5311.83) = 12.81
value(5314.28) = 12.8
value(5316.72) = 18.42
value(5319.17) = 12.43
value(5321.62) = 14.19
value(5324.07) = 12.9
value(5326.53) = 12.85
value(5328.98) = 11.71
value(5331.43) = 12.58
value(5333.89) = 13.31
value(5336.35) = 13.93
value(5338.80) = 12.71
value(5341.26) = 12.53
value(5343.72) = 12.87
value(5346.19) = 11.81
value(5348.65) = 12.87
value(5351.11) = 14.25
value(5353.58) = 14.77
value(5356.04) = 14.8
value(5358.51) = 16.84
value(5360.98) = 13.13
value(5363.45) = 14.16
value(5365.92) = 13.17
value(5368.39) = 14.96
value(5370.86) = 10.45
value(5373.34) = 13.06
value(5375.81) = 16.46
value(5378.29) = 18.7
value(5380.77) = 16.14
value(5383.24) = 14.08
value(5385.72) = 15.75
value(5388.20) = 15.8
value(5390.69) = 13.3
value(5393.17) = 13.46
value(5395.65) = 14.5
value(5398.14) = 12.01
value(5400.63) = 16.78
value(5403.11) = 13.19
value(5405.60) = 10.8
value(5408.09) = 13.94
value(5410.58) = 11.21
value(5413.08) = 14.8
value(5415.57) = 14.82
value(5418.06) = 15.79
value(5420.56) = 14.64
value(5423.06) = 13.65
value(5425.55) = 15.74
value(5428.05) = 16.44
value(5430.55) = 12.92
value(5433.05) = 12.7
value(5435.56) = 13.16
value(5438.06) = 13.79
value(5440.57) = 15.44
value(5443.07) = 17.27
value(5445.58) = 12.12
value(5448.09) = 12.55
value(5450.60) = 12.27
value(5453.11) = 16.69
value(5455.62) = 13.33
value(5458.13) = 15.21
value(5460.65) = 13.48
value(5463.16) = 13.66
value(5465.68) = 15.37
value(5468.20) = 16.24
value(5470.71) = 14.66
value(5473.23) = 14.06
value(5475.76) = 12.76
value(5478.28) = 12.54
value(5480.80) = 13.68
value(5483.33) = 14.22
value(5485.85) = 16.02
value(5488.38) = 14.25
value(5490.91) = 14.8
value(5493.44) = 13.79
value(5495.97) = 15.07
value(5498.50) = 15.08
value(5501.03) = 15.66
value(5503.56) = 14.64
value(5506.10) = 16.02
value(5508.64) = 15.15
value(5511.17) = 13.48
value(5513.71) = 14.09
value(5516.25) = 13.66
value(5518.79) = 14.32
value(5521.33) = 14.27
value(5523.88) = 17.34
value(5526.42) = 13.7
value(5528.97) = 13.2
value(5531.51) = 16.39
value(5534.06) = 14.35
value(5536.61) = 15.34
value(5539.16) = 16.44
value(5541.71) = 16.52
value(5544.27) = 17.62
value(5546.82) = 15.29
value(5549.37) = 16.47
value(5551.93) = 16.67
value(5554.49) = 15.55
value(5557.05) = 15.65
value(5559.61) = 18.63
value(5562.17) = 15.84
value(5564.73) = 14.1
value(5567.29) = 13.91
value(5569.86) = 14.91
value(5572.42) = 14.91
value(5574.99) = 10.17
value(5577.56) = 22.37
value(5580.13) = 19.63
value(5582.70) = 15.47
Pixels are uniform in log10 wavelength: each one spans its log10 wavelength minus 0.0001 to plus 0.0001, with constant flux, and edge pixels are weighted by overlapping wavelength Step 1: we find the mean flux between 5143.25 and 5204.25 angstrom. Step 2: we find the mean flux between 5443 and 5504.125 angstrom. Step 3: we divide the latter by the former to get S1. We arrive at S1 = 1.70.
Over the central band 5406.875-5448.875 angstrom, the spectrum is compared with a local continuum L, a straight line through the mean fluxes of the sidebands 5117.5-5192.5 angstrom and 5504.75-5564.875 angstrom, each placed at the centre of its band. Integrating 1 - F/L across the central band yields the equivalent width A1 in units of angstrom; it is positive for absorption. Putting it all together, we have -2.56 angstrom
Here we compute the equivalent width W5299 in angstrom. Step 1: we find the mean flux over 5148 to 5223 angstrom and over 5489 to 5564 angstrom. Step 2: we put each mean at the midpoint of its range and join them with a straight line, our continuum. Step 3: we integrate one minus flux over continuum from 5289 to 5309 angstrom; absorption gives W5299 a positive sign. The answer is -3.6 angstrom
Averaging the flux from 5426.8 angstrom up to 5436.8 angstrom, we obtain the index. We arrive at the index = 13.8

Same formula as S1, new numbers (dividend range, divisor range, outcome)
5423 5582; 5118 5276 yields 1.49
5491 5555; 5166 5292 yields 1.38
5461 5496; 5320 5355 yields 1.09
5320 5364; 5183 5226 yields 1.36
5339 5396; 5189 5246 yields 1.26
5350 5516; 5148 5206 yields 1.73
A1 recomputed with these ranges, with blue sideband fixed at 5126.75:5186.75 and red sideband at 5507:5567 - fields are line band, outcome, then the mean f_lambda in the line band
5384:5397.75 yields -2.0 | 14.4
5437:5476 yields -1.5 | 14.3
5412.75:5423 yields -1.4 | 14.9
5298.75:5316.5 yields -4.4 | 13.7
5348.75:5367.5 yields -3.8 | 14.4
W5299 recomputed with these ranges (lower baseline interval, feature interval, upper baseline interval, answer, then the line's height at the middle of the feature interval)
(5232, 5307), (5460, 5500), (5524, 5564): 2.1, 15.2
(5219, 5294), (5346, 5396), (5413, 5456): -2.2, 13.8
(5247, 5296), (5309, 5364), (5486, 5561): -0.7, 13.4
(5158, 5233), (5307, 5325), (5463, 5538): -4.2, 11.4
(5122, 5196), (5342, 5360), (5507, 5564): -3.2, 11.9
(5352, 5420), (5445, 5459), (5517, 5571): 1.0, 14.8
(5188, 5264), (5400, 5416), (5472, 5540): 0.1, 13.6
